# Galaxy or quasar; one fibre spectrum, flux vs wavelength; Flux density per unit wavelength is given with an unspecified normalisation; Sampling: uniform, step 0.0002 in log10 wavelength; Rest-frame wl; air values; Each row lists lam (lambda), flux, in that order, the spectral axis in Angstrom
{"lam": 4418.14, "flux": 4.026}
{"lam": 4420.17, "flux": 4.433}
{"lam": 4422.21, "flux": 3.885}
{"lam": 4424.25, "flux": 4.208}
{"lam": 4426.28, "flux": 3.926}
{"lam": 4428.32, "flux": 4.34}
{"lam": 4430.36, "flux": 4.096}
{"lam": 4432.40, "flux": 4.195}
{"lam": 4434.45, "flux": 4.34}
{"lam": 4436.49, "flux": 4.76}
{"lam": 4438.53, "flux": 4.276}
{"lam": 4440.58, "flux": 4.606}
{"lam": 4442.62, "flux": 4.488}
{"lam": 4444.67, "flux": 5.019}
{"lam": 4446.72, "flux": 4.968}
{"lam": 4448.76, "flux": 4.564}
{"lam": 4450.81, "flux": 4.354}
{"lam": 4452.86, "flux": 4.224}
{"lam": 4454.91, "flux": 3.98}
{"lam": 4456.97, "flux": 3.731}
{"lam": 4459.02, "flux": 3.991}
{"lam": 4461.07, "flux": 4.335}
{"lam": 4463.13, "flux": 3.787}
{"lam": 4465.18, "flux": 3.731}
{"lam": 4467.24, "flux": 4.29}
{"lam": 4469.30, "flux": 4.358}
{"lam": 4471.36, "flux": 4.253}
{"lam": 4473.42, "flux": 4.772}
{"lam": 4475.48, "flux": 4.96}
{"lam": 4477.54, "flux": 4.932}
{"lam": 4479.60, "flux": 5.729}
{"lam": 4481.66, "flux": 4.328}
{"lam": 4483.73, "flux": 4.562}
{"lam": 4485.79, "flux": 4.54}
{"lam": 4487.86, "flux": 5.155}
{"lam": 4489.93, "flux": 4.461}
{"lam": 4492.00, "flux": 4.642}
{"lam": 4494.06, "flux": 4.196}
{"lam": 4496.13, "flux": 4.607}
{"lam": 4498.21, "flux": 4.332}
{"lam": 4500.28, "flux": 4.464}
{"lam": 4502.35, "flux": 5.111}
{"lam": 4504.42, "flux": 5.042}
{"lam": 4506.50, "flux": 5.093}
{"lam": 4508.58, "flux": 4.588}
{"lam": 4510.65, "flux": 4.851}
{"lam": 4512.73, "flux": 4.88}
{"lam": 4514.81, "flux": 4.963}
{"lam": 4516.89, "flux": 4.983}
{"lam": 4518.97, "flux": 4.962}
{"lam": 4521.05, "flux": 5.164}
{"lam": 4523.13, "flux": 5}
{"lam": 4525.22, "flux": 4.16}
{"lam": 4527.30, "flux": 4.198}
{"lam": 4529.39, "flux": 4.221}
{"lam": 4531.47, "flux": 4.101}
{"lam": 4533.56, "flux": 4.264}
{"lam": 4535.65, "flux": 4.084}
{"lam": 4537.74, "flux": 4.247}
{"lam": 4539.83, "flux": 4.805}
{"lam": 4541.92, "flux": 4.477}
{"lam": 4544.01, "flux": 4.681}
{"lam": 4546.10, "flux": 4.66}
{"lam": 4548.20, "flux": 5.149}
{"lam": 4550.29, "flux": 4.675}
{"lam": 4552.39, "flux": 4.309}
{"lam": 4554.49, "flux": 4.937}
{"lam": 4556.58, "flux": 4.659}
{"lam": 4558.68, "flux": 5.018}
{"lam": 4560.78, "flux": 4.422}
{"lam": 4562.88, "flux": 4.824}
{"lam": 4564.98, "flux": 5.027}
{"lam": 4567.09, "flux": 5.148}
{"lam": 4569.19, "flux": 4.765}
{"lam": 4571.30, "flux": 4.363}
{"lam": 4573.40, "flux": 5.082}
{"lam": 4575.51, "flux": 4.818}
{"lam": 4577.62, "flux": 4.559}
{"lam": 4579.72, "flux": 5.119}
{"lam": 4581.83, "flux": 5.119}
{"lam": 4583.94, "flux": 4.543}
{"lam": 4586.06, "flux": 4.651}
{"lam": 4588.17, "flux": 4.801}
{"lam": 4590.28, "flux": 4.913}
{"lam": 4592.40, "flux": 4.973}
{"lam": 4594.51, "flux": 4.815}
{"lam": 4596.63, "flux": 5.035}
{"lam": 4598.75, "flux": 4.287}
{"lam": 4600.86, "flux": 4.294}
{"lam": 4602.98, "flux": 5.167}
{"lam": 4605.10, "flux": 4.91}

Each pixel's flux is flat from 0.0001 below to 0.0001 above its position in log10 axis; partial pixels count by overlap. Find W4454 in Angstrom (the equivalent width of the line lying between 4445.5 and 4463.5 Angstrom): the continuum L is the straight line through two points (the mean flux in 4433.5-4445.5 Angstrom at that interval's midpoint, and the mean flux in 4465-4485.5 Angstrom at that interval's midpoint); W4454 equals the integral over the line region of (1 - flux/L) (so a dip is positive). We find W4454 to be 1.4 Angstrom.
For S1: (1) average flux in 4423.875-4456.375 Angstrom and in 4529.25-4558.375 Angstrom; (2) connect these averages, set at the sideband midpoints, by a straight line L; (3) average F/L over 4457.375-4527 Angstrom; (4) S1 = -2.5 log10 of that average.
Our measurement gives -0.04 mag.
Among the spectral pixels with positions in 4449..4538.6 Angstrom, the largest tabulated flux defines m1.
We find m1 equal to 5.729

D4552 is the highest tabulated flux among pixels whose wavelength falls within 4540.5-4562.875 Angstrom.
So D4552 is 5.149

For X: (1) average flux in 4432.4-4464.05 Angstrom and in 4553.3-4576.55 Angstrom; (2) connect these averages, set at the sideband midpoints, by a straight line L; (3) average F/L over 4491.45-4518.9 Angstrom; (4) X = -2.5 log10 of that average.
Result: -0.041 mag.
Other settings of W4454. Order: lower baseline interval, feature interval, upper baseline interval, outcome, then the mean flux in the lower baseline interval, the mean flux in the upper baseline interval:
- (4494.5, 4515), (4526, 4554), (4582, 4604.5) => 1.8 Angstrom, 4.77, 4.77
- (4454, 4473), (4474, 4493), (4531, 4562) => -2.8 Angstrom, 4.07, 4.58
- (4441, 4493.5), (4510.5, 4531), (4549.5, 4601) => -0.4 Angstrom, 4.49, 4.78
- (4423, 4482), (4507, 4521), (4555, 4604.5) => -0.9 Angstrom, 4.4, 4.8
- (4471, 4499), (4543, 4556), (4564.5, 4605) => 0.1 Angstrom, 4.69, 4.81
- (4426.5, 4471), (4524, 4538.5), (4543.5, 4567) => 1.5 Angstrom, 4.3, 4.78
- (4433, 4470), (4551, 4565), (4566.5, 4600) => 0.0 Angstrom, 4.32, 4.8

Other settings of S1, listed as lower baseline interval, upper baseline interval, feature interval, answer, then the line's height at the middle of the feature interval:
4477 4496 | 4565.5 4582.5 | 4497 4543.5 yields 0.03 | 4.78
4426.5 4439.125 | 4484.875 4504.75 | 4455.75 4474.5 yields 0.09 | 4.48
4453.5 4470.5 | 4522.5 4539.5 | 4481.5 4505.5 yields -0.12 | 4.15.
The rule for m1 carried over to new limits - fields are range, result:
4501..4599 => 5.164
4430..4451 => 5.019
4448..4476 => 4.96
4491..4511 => 5.111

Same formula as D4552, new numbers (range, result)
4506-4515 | 5.093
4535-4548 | 4.805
